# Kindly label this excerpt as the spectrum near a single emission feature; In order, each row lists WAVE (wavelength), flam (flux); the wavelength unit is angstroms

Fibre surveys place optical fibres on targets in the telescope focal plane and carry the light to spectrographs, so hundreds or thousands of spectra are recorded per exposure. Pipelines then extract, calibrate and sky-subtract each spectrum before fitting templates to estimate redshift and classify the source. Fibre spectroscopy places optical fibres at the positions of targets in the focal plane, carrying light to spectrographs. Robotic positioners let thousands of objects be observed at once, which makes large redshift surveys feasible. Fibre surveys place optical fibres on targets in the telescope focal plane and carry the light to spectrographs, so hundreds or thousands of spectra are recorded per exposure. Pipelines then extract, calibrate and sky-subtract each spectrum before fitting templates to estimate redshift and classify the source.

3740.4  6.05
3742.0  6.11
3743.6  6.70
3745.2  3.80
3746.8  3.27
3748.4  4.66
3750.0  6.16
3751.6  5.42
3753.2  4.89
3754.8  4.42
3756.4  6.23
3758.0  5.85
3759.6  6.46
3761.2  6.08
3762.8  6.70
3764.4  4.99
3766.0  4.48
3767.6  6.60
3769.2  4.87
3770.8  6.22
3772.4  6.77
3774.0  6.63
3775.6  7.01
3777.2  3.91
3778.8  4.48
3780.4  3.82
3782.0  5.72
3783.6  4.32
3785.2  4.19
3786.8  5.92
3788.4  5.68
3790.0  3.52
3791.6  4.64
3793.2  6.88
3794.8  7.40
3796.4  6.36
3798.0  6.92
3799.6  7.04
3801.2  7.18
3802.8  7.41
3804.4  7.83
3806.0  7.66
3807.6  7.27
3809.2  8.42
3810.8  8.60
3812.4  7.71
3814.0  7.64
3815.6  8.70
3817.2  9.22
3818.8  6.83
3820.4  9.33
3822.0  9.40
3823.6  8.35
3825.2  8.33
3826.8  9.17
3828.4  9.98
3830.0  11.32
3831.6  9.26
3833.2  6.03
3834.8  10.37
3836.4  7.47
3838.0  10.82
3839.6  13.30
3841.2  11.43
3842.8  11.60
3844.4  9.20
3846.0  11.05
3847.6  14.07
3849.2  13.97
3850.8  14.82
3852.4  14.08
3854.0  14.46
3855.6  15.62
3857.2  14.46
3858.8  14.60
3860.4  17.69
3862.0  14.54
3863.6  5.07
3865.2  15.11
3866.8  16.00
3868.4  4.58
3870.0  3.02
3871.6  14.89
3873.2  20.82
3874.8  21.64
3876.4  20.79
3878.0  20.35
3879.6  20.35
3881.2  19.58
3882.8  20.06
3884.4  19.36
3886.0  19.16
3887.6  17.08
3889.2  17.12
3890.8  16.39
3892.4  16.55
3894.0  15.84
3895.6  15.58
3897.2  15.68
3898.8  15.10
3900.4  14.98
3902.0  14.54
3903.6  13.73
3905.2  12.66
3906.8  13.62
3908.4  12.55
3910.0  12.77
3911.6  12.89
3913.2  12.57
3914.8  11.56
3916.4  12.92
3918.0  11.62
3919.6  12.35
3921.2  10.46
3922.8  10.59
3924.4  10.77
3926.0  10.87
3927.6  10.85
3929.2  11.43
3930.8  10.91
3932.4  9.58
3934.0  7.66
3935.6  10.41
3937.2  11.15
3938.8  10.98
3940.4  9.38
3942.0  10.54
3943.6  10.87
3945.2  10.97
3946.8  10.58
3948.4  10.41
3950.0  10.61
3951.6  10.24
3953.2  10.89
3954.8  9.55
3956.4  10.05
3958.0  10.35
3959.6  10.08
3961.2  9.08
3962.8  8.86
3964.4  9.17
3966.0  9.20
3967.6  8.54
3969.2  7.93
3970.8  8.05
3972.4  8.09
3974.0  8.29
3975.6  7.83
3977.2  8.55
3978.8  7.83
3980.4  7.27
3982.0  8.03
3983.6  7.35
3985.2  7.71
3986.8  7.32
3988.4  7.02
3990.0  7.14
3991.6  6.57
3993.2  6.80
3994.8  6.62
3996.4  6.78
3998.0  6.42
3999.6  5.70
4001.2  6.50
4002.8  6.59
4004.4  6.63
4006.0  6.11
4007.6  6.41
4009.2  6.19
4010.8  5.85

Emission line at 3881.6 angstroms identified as Lyman alpha 1216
